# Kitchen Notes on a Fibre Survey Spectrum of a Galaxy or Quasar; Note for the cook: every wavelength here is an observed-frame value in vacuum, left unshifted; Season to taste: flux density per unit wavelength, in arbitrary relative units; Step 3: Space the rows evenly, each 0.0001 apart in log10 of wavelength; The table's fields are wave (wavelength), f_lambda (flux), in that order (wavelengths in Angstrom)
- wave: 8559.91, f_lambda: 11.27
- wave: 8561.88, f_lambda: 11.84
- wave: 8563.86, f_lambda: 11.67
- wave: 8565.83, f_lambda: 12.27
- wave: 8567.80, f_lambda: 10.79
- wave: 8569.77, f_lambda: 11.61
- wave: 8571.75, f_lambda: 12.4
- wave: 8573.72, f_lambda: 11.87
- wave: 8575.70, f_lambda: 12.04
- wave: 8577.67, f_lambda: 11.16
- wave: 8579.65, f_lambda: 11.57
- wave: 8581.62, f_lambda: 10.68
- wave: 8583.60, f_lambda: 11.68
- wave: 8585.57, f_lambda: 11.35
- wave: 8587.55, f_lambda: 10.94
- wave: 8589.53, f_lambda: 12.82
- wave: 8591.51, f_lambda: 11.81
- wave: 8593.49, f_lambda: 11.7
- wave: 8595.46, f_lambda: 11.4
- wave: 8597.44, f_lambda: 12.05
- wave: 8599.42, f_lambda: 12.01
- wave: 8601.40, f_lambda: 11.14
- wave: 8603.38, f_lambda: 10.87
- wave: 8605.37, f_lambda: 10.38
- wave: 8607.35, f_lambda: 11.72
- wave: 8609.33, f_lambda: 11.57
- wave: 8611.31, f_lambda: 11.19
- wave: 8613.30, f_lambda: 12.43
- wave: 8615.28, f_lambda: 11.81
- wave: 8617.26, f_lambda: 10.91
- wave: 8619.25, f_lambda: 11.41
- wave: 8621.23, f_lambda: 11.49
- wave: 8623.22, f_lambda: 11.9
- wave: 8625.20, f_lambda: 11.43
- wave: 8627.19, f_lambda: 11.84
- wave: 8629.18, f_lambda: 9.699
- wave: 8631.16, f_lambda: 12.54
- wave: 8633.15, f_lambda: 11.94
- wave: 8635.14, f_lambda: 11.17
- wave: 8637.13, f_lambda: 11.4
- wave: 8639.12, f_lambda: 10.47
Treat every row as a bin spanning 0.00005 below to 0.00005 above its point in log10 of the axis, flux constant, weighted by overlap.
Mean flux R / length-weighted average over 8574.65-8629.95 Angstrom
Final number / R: 11.5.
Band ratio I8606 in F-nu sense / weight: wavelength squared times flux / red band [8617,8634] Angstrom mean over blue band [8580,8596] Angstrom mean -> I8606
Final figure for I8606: 1.00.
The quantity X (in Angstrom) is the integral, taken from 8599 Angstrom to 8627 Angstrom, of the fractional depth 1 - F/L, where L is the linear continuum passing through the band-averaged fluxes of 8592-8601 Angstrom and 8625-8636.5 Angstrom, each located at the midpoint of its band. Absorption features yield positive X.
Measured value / 0.4 Angstrom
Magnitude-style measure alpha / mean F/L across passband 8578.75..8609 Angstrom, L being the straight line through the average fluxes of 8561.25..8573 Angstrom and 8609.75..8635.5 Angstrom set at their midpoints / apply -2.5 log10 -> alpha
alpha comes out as 0.02 mag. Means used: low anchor 11.8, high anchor 11.5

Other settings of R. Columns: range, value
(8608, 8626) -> 11.6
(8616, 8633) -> 11.4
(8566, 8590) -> 11.6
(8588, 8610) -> 11.6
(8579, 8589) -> 11.3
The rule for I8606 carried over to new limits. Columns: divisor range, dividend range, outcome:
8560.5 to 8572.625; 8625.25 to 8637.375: 0.99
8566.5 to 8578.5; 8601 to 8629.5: 0.98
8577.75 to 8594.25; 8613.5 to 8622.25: 1.00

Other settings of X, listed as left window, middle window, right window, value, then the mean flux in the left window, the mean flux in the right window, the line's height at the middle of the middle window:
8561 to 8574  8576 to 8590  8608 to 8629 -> 0.3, 11.8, 11.5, 11.7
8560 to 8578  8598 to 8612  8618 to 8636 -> 0.3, 11.7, 11.5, 11.6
